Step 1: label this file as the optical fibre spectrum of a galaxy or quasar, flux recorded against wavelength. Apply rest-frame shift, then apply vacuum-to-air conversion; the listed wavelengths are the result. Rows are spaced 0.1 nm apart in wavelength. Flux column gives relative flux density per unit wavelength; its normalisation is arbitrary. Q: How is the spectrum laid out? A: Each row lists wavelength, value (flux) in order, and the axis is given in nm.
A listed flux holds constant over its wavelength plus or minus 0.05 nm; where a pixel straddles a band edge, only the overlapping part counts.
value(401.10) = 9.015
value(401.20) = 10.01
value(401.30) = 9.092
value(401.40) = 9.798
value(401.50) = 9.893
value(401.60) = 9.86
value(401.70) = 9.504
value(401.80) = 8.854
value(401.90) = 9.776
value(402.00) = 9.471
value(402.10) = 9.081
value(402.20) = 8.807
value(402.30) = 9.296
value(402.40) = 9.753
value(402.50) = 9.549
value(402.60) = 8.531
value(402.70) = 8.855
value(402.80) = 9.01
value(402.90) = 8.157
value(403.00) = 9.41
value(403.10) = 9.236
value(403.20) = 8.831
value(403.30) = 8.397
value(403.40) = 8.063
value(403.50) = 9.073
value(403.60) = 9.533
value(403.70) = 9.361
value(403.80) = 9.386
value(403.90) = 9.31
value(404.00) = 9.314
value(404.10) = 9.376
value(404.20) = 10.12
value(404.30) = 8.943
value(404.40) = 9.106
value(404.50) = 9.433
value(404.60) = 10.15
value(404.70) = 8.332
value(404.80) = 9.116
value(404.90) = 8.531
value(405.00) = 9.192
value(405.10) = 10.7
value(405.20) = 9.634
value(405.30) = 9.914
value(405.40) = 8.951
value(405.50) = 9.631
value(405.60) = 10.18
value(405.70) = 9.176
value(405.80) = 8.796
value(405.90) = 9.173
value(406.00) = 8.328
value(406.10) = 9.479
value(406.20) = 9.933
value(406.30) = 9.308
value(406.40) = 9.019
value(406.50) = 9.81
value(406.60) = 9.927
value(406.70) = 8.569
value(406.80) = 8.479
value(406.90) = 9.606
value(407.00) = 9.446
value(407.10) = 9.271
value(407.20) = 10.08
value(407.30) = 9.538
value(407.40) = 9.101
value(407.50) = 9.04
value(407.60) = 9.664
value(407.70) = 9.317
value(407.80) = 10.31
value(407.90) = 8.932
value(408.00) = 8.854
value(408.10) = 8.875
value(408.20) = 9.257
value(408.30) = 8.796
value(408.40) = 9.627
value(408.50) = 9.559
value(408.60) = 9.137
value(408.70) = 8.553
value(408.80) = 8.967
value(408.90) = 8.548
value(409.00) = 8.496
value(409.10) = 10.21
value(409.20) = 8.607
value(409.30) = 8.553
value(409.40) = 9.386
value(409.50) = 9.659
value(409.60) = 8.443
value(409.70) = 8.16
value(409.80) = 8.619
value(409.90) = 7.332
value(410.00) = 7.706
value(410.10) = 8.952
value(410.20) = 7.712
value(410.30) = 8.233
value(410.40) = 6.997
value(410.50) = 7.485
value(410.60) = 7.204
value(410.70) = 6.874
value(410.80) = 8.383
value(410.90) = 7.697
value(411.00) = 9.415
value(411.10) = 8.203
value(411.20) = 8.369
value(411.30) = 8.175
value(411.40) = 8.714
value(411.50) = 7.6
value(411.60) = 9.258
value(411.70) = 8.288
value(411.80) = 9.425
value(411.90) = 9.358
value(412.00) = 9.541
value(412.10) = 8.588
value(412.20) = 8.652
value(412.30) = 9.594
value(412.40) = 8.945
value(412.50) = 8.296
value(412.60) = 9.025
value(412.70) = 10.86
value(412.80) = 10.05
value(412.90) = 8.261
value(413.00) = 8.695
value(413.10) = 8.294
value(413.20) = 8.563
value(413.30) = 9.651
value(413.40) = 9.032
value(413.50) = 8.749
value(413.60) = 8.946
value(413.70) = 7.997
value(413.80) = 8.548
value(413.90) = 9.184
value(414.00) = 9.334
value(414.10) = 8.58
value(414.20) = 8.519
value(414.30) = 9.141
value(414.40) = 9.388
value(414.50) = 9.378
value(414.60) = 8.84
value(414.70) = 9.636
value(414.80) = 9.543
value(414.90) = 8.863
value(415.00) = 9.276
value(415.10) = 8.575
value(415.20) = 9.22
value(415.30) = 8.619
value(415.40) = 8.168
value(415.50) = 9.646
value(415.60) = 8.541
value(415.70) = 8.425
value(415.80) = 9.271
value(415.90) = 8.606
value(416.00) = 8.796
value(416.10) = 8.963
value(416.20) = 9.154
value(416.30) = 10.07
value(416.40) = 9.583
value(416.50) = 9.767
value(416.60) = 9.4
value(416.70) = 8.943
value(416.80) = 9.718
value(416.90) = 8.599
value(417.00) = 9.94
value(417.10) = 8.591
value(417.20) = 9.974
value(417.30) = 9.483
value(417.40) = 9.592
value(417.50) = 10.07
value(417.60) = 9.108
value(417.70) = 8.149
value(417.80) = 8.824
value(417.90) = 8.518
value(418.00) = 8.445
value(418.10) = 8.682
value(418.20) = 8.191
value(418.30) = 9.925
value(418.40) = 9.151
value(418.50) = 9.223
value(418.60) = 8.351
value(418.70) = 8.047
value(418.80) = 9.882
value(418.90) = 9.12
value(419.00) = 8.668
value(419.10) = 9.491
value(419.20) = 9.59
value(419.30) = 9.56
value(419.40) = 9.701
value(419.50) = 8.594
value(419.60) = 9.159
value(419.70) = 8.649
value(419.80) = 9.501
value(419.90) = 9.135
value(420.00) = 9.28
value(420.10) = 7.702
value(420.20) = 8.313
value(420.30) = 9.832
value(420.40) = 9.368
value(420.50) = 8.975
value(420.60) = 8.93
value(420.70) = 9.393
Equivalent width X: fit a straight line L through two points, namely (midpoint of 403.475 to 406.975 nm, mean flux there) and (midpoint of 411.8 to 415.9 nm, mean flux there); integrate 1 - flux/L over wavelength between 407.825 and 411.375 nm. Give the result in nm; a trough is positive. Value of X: 0.25 nm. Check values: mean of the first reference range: 9.34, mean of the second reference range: 9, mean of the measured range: 8.53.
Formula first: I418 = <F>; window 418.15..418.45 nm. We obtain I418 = 9.09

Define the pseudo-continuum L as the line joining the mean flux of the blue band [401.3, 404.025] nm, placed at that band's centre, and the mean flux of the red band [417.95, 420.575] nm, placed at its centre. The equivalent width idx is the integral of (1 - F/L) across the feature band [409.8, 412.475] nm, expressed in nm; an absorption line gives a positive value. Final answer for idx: 0.224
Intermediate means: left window 9.19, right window 9.02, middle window 8.34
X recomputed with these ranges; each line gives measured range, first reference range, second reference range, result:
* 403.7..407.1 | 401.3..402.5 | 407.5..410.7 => -0.10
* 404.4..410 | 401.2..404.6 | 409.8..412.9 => -0.20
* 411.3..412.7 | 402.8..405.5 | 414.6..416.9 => 0.04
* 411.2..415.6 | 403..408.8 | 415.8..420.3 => 0.11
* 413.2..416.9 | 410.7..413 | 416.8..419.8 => -0.04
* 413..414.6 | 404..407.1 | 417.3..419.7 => 0.05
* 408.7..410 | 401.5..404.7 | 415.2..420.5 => 0.06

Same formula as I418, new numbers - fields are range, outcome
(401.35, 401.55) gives 9.85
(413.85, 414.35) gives 8.95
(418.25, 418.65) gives 9.16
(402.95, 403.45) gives 8.79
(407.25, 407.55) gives 9.23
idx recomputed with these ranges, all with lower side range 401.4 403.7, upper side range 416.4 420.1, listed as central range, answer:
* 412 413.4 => 0.01 nm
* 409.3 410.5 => 0.11 nm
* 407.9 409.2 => 0.01 nm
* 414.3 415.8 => 0.02 nm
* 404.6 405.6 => -0.03 nm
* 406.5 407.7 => -0.03 nm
